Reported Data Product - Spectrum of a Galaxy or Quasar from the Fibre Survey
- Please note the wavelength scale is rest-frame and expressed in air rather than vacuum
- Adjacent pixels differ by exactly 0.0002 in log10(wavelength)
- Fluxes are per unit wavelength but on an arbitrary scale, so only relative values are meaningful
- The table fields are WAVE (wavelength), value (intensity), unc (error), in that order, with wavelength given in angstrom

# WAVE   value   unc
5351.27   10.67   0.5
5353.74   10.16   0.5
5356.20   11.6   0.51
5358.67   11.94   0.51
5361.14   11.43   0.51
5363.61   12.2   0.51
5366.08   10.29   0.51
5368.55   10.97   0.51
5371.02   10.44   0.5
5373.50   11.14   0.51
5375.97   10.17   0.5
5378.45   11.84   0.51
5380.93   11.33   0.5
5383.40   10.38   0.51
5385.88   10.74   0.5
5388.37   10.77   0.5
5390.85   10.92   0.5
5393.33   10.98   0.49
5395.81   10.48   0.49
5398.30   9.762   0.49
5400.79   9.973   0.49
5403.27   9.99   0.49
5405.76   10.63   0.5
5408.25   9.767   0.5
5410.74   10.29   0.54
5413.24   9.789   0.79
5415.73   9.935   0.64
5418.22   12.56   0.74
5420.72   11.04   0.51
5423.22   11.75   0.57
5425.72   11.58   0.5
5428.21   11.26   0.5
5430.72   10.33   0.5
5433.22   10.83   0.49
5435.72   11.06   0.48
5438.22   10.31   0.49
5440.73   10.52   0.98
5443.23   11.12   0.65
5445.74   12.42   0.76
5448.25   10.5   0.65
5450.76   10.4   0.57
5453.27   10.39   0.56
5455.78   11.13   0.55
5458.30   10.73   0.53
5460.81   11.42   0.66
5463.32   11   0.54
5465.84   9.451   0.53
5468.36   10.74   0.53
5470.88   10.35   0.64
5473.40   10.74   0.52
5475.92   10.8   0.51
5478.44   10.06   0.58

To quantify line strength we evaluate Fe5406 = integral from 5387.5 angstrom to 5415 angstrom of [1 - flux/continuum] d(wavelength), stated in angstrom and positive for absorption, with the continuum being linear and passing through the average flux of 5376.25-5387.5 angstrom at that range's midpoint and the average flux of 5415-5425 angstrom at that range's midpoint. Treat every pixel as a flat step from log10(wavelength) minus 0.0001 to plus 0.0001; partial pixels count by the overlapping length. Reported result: 2.2 angstrom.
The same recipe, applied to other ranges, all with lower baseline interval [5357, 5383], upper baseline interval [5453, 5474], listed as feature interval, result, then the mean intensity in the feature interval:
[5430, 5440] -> 0.2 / 10.6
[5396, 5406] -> 0.8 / 10.1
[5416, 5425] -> -0.6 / 11.6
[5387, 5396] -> 0.2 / 10.8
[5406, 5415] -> 0.8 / 10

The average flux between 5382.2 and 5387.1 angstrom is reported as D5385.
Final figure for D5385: 10.6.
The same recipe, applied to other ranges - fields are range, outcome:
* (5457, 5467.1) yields 10.6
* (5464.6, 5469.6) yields 10.1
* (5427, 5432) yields 10.8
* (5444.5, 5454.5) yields 10.9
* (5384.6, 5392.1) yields 10.8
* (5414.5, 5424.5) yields 11.3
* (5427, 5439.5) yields 10.8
